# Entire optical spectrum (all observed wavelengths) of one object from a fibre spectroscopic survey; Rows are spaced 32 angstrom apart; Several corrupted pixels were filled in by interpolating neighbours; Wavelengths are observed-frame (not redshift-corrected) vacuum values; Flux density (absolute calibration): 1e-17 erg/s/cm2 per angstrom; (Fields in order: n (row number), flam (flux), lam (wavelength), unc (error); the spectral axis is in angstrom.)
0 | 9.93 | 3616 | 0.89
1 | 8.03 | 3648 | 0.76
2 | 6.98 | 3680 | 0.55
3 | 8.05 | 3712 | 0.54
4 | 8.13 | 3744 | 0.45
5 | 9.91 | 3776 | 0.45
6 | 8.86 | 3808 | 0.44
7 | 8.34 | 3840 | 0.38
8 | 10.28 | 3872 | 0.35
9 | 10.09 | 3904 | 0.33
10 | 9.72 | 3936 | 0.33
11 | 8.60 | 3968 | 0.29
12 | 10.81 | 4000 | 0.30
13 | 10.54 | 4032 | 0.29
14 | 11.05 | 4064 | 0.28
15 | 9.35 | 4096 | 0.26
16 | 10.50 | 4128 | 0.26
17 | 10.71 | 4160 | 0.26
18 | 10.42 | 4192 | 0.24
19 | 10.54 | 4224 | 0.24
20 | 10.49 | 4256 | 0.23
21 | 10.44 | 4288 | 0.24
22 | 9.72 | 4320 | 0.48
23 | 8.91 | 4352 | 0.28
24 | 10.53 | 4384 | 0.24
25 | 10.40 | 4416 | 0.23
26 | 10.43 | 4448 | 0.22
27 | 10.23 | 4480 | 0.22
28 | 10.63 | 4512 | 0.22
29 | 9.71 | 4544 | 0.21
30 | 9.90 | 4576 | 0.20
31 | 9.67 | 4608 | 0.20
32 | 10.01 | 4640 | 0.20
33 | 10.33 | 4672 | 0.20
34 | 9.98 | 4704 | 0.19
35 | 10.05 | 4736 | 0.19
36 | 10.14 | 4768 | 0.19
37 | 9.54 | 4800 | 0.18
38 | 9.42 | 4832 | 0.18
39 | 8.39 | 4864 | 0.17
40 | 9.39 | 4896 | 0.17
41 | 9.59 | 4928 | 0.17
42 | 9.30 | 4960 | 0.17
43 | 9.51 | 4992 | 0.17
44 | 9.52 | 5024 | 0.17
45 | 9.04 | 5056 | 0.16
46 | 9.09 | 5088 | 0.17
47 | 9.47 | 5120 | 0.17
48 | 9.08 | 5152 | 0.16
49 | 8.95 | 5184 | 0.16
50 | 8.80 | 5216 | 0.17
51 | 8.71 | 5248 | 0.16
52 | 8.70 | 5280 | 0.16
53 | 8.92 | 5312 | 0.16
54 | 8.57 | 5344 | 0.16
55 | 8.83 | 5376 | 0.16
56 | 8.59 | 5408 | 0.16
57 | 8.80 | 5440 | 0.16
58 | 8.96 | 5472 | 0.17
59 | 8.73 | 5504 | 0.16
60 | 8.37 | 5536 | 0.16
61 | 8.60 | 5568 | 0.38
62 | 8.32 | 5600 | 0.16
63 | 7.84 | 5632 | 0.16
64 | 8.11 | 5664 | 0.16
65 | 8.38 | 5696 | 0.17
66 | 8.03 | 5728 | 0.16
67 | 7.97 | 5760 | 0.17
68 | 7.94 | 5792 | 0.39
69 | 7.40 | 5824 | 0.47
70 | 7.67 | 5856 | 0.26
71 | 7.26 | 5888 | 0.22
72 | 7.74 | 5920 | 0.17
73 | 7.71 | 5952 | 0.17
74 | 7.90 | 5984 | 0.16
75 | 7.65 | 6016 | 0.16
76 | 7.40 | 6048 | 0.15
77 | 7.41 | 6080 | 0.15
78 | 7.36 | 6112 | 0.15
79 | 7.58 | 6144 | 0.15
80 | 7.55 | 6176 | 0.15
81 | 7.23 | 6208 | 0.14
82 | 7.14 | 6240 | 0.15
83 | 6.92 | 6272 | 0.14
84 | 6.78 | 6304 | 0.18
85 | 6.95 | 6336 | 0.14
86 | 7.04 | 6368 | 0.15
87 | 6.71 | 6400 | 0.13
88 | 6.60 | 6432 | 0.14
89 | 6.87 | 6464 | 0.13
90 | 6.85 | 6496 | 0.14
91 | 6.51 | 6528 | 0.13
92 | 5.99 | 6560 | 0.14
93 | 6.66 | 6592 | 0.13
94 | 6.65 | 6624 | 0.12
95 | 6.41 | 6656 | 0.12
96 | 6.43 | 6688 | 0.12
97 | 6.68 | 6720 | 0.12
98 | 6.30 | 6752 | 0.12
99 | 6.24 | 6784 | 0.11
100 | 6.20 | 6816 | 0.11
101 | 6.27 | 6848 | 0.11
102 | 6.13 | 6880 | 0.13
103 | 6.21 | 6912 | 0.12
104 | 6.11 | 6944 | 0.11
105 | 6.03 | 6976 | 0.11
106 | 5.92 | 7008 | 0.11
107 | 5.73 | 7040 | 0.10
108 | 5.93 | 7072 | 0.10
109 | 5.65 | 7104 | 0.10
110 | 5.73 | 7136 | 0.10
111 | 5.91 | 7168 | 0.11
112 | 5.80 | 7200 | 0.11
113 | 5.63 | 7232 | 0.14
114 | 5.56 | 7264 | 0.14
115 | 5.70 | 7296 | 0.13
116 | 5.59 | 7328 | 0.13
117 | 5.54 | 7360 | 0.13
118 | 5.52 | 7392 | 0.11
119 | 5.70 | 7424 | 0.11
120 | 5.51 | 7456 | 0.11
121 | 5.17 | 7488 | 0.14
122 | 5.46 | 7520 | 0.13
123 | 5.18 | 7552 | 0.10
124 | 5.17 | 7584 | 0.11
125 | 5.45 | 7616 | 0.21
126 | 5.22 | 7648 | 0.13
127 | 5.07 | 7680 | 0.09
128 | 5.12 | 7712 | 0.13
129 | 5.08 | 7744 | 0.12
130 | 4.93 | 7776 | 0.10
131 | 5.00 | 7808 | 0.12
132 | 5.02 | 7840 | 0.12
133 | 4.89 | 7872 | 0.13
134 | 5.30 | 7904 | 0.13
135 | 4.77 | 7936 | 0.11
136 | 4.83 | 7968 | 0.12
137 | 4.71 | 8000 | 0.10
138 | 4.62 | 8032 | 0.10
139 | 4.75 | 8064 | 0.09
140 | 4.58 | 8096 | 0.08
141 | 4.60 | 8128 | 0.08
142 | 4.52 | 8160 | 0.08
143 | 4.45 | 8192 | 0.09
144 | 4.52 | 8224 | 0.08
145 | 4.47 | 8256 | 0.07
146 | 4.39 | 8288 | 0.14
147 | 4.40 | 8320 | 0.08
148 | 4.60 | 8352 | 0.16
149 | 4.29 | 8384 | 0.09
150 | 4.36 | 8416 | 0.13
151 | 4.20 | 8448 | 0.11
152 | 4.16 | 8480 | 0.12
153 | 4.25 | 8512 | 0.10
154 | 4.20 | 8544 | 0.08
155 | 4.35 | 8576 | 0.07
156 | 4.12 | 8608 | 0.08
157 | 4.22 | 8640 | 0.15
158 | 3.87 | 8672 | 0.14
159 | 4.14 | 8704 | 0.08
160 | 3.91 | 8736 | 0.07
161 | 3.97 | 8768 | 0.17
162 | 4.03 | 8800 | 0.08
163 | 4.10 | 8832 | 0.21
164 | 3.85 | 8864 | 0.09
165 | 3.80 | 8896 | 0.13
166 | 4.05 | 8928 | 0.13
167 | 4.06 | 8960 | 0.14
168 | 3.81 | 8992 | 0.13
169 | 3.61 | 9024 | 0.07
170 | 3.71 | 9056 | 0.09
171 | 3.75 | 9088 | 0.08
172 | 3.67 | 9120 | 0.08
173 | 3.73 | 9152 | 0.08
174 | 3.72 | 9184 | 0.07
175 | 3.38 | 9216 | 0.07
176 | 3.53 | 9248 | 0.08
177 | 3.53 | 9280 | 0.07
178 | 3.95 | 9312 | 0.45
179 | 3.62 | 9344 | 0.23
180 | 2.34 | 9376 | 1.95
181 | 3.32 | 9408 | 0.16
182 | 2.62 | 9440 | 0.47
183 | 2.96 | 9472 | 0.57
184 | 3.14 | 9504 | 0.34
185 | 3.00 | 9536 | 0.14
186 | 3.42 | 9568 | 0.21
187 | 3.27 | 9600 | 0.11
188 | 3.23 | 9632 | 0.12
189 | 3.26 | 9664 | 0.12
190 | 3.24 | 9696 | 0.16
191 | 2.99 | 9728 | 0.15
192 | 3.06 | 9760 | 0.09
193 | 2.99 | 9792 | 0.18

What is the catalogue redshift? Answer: 0.00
